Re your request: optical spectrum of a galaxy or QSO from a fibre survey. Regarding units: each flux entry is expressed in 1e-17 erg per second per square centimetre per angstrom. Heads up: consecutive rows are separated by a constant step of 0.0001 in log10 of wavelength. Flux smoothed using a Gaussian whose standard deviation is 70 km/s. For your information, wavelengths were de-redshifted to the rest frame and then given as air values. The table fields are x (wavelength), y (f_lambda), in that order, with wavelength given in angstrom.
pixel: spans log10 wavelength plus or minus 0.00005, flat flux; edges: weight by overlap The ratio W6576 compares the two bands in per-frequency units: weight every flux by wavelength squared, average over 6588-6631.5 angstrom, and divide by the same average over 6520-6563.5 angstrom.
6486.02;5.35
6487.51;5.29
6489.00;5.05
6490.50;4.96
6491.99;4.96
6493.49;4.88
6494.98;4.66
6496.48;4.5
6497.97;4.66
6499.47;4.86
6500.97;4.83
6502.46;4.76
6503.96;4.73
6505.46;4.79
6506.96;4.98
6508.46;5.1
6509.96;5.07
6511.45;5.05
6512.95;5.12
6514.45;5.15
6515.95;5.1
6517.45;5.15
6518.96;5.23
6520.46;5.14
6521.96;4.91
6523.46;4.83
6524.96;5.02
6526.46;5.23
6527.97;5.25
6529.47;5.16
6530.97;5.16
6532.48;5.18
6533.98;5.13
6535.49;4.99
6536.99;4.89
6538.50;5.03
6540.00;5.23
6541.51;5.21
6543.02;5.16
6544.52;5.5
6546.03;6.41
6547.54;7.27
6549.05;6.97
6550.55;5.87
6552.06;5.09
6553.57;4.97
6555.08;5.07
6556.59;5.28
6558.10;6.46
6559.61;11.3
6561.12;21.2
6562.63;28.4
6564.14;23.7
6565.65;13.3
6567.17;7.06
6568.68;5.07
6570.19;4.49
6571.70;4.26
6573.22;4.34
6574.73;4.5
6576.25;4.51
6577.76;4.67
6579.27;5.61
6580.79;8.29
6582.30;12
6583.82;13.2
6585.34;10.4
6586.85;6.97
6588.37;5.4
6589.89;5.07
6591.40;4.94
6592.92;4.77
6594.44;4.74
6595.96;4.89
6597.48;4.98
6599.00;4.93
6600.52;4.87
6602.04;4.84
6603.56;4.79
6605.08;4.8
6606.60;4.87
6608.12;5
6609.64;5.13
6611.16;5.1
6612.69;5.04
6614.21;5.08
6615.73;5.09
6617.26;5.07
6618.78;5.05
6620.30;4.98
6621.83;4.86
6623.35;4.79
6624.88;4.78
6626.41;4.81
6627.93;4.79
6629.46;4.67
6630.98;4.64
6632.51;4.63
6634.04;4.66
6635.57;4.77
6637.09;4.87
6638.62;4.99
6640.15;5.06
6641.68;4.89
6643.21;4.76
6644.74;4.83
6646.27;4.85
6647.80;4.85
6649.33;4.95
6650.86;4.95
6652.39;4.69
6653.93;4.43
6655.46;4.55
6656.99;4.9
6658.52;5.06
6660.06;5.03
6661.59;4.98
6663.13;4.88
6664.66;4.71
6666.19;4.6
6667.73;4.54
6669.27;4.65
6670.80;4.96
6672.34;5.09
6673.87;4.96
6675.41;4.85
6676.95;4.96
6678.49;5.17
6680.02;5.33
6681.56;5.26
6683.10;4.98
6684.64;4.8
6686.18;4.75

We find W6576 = 0.72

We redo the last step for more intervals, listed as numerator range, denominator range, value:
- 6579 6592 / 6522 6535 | 1.62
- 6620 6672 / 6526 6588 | 0.64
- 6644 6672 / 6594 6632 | 0.99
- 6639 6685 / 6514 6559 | 0.94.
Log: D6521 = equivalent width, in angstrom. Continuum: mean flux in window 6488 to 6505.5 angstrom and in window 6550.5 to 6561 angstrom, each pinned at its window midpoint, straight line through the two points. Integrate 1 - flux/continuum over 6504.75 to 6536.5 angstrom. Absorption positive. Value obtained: 3.76 angstrom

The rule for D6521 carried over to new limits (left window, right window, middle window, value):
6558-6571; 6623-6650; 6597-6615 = 7.6 angstrom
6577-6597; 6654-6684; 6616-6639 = 4.3 angstrom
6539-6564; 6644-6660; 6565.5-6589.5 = 2.4 angstrom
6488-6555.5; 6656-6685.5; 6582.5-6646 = -4.0 angstrom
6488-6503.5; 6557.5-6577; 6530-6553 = 8.2 angstrom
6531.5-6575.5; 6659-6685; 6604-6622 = 3.8 angstrom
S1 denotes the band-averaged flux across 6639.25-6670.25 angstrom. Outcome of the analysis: 4.81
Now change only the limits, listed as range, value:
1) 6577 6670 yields 5.31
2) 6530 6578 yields 7.57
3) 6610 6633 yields 4.9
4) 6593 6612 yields 4.91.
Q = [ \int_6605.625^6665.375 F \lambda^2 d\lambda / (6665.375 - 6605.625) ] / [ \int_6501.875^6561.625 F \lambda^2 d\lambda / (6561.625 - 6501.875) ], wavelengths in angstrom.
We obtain 0.87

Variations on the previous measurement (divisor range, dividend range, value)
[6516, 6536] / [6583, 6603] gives 1.23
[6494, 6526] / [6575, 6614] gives 1.24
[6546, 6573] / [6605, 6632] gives 0.52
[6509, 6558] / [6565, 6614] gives 1.15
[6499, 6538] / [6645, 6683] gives 1.01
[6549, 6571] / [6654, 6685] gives 0.49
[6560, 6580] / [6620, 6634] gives 0.48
